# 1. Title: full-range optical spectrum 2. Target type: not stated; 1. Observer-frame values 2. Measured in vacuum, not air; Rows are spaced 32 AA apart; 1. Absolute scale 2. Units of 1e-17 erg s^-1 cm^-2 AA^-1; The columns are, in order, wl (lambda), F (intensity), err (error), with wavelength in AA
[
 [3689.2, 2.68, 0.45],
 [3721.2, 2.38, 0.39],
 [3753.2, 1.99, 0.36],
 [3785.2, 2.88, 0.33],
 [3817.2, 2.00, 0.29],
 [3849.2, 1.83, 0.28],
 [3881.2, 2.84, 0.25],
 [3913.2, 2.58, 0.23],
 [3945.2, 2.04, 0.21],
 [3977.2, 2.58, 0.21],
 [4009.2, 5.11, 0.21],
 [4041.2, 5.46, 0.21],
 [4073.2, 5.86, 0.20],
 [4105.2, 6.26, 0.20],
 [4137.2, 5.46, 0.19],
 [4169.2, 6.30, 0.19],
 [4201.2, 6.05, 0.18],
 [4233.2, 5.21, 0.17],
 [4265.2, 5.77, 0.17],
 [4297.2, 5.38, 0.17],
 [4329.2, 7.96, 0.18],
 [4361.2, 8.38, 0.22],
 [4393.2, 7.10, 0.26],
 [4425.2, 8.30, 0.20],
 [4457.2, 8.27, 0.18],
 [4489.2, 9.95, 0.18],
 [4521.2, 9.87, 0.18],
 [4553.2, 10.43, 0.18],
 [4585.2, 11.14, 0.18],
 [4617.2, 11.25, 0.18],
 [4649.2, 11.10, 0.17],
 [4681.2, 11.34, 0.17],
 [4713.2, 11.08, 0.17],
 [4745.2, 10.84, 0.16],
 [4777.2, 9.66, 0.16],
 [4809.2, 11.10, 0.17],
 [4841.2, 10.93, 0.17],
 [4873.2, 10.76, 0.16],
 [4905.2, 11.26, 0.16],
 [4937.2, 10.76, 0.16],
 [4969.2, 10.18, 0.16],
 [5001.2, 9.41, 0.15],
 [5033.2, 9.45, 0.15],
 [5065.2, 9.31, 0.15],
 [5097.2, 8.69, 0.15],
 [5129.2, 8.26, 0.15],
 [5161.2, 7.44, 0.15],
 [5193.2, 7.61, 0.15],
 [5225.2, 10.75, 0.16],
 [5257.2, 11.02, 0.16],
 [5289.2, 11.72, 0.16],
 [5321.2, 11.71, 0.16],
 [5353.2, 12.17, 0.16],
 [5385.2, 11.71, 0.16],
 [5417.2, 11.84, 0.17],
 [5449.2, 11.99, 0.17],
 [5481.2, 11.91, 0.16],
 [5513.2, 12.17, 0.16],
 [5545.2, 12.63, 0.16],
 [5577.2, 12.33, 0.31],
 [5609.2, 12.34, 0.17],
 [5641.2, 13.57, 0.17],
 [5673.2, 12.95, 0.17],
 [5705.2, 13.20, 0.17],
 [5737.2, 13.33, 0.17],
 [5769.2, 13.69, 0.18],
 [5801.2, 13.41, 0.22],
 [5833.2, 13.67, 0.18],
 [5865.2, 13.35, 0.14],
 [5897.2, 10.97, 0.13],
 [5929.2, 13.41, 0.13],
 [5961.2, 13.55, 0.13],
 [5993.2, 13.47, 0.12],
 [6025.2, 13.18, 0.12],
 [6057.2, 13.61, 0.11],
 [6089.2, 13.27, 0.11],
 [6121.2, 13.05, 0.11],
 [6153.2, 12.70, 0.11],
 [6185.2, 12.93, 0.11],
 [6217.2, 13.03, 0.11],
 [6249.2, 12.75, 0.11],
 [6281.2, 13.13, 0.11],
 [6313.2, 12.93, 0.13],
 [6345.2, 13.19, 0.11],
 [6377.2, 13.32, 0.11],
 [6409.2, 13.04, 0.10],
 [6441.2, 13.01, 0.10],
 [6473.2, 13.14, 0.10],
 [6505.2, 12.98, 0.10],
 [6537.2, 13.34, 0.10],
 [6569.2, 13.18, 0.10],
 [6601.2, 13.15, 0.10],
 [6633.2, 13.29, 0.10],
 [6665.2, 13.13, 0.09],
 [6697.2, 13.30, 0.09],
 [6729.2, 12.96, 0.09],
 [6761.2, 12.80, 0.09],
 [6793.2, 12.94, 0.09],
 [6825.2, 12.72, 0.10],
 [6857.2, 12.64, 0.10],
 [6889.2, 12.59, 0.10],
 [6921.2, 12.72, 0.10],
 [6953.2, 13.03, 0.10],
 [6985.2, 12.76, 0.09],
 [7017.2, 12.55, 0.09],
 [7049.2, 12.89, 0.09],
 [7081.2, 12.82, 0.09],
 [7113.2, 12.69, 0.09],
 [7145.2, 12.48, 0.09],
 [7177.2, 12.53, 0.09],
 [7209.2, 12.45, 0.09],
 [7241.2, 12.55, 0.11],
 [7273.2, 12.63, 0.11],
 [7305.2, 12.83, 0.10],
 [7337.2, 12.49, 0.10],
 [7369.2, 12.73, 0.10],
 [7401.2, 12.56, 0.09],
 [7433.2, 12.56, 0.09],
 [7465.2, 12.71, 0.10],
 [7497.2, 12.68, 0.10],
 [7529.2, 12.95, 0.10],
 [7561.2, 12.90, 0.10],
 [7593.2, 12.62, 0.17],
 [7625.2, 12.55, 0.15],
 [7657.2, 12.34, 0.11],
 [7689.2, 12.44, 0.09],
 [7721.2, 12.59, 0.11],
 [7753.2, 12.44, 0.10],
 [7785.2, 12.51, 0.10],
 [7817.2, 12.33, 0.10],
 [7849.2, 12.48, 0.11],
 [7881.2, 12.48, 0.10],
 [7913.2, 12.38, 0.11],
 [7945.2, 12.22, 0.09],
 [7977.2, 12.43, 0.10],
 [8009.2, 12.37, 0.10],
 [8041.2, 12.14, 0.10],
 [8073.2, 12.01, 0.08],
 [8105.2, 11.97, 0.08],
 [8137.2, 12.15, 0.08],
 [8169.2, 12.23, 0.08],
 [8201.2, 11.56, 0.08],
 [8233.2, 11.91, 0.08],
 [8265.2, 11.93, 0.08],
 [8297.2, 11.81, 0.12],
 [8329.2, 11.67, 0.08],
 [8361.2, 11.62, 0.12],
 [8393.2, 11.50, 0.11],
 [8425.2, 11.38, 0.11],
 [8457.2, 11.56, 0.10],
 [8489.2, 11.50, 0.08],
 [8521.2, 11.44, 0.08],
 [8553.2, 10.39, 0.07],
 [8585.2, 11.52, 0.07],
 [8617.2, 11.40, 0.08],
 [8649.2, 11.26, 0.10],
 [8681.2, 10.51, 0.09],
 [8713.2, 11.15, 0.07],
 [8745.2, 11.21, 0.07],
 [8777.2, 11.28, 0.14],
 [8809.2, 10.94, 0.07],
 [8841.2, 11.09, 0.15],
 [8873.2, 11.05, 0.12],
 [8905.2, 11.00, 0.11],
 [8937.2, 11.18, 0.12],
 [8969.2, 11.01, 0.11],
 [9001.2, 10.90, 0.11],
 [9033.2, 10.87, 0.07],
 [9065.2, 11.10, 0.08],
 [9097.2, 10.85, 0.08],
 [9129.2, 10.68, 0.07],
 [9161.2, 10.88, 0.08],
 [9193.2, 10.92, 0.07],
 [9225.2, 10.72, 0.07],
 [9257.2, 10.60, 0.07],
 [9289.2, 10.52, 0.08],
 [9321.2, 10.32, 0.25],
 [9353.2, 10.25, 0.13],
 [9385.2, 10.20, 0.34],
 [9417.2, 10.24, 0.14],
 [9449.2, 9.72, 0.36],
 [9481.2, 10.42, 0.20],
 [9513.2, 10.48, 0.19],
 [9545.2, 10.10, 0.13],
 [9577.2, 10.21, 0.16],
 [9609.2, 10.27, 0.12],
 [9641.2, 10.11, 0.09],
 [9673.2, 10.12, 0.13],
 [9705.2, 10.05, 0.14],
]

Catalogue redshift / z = 0.000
